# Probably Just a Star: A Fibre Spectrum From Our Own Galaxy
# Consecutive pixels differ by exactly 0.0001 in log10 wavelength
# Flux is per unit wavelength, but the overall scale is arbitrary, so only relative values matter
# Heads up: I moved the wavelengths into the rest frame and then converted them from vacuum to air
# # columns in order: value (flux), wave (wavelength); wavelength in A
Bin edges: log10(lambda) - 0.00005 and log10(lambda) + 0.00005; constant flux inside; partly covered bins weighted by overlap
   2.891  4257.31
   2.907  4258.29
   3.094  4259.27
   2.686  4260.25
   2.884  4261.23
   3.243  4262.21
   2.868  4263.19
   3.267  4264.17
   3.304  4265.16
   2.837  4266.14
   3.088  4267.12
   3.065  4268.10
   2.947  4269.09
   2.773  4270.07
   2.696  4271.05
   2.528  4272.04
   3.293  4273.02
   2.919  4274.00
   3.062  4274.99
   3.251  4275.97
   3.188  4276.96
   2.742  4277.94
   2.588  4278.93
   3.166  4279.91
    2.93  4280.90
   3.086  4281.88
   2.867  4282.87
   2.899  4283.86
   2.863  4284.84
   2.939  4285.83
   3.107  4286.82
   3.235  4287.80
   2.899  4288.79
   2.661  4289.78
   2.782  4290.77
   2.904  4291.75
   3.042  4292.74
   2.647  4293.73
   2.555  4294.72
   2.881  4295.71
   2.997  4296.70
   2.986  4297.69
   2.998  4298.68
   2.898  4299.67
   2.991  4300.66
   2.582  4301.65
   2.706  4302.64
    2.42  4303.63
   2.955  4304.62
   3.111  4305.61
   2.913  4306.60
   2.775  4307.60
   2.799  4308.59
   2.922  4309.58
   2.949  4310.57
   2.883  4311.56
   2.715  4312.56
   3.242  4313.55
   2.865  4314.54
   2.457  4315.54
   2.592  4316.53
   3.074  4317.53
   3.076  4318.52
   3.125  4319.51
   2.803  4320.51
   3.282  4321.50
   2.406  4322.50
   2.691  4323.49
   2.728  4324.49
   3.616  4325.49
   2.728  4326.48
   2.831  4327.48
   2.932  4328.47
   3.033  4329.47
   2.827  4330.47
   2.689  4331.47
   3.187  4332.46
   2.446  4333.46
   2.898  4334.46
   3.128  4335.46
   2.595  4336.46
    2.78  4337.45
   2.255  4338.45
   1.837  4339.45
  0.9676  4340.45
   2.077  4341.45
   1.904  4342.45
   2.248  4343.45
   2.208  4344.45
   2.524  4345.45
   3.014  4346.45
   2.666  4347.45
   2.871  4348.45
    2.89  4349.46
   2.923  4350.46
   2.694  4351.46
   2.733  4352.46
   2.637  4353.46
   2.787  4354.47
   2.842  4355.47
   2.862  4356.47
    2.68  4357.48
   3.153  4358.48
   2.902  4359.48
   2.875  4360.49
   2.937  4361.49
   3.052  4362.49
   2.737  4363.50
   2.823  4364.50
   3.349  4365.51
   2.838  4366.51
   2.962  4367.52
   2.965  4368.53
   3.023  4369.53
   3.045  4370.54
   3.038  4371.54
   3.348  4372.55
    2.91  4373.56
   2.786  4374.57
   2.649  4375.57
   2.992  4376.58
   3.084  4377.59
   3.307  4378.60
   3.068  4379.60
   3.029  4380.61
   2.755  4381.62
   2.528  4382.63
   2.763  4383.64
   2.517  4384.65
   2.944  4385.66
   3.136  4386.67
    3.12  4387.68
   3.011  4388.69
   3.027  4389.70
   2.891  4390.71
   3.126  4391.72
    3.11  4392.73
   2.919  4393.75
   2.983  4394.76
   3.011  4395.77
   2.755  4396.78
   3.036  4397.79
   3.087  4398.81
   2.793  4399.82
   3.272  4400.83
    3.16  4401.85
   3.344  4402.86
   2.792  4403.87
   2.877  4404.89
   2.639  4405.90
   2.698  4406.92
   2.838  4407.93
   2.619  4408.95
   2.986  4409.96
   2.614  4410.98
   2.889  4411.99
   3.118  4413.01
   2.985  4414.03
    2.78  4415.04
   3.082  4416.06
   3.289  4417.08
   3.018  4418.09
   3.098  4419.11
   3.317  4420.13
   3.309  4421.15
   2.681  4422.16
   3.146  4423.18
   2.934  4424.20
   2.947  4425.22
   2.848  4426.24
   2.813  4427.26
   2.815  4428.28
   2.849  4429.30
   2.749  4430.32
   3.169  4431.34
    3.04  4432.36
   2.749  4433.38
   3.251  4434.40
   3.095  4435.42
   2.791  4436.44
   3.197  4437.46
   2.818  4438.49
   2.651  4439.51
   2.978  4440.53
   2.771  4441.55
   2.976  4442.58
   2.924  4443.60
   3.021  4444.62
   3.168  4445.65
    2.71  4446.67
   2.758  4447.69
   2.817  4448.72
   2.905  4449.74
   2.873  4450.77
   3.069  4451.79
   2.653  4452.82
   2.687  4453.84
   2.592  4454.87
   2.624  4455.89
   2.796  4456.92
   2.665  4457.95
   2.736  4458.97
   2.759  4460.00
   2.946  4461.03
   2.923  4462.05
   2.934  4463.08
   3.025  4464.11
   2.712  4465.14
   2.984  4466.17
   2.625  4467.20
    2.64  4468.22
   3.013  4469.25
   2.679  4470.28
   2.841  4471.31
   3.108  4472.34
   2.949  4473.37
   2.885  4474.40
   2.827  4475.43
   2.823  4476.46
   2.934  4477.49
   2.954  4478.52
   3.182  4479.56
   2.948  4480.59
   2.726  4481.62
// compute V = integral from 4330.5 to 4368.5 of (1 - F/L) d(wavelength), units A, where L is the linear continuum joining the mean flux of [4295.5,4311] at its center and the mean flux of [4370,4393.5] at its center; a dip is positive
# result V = 3.17 A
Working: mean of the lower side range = 2.87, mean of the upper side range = 2.96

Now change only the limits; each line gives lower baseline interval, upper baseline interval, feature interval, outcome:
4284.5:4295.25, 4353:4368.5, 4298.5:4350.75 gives 2.8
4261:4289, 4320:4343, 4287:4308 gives -0.1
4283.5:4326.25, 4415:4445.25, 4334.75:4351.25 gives 2.7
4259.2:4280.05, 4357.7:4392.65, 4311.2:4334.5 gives 0.7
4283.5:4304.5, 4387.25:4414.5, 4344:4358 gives 0.8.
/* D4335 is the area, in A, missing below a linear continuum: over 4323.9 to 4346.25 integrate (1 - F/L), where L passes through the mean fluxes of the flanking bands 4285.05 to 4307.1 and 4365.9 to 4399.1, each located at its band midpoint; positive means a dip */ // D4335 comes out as 2.6 A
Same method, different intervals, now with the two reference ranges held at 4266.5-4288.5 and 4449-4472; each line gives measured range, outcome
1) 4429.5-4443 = -0.5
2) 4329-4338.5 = 0.4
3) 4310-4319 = 0.2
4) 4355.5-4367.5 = -0.1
